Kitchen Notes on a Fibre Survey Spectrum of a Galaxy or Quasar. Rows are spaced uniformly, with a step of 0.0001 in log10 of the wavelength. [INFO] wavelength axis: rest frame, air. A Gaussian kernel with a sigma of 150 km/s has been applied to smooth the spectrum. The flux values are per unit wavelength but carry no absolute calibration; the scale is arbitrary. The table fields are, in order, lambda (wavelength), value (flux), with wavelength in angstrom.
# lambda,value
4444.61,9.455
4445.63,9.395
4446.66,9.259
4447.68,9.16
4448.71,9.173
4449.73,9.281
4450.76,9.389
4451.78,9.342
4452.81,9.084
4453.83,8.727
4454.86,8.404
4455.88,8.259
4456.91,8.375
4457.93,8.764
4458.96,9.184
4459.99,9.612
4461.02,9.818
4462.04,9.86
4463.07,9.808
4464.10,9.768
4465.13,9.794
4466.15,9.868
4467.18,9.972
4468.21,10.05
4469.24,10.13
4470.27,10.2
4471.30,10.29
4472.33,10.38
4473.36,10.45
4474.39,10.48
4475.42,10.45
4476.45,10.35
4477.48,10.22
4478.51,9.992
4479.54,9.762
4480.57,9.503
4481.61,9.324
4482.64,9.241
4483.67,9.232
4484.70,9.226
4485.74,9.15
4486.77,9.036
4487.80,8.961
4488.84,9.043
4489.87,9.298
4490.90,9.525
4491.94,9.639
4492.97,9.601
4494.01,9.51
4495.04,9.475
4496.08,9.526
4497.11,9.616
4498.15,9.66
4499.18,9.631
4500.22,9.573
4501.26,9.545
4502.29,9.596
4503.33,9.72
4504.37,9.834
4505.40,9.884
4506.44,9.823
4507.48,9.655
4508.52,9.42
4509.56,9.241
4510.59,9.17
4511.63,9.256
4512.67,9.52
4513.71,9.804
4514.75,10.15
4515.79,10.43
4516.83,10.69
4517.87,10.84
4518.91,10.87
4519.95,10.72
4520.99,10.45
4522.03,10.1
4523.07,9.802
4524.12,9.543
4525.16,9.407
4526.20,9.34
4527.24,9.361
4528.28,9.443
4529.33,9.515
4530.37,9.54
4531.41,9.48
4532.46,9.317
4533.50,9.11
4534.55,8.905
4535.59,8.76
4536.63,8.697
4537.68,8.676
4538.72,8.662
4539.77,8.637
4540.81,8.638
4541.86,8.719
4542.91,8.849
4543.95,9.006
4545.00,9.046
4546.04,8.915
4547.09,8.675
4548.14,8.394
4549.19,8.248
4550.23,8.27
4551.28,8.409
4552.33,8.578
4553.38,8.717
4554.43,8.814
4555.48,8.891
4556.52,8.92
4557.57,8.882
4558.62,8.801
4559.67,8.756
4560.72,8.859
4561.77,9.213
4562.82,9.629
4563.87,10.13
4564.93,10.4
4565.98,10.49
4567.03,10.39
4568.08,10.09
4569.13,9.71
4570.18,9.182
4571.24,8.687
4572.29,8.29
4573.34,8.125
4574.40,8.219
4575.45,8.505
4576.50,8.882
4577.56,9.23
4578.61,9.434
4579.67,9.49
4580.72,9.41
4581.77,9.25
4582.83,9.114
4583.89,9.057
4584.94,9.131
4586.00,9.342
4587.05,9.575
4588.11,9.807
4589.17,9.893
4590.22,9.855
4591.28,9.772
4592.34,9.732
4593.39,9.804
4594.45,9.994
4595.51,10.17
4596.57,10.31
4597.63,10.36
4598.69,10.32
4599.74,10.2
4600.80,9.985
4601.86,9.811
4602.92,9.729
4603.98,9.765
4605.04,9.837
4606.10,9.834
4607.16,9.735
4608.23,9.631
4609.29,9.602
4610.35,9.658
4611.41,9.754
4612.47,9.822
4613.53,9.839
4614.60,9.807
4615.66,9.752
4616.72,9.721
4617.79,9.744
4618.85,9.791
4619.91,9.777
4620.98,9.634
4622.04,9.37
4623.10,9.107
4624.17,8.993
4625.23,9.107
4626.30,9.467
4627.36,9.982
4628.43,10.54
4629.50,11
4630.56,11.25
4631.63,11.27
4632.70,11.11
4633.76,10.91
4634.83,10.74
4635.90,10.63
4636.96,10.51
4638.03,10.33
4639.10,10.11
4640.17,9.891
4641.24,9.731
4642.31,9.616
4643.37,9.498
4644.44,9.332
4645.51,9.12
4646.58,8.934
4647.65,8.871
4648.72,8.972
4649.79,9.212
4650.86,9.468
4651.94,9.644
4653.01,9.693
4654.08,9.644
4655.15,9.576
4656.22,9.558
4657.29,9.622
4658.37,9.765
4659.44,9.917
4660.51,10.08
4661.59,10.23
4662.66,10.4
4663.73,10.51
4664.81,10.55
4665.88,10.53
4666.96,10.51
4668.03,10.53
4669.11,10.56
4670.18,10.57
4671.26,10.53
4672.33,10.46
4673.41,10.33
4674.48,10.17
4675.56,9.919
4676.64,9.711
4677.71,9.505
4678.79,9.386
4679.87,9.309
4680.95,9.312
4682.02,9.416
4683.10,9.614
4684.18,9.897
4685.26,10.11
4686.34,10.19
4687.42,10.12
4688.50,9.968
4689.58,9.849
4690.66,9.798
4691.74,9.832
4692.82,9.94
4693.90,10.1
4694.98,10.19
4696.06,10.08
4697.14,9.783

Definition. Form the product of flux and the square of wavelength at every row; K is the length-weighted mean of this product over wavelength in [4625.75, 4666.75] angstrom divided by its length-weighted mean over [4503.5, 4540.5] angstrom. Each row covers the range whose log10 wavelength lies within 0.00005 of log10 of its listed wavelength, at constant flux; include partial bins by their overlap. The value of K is 1.10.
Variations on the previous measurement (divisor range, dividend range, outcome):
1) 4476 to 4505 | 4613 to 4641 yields 1.12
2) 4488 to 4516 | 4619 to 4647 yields 1.11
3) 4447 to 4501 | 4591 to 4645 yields 1.11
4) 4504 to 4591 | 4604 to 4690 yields 1.11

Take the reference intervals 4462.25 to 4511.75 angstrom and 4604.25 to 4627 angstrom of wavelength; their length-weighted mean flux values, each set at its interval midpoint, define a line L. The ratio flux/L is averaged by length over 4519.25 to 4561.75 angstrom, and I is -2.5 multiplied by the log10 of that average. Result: 0.070 mag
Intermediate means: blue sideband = 9.69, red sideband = 9.62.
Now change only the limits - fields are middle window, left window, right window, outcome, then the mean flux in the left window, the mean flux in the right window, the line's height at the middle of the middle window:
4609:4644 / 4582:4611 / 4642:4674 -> -0.02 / 9.77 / 9.88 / 9.82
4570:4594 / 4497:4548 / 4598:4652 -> 0.06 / 9.48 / 9.86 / 9.7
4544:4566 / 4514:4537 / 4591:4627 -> 0.09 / 9.76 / 9.76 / 9.76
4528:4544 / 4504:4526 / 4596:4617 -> 0.11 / 9.93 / 9.88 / 9.92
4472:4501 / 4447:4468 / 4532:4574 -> -0.05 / 9.3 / 8.98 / 9.2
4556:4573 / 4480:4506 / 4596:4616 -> 0.04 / 9.46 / 9.88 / 9.73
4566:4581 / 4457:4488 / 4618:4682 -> 0.08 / 9.75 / 9.94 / 9.86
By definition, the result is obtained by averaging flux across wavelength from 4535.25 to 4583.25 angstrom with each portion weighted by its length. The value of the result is 8.99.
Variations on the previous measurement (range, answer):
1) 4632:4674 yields 10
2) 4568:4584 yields 9.01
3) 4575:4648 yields 9.79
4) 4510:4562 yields 9.24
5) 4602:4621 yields 9.75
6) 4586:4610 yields 9.88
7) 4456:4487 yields 9.73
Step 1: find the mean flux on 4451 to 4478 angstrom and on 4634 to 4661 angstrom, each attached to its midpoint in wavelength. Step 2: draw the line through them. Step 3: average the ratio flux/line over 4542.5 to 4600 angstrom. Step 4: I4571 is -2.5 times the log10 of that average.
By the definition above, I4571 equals 0.05 mag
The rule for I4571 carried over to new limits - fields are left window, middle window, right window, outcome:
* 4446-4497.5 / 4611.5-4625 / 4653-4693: 0.03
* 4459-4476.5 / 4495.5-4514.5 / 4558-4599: 0.03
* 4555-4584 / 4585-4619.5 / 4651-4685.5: -0.04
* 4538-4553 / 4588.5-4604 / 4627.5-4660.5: -0.08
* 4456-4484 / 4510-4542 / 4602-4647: 0.03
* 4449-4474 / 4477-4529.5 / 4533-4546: -0.06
